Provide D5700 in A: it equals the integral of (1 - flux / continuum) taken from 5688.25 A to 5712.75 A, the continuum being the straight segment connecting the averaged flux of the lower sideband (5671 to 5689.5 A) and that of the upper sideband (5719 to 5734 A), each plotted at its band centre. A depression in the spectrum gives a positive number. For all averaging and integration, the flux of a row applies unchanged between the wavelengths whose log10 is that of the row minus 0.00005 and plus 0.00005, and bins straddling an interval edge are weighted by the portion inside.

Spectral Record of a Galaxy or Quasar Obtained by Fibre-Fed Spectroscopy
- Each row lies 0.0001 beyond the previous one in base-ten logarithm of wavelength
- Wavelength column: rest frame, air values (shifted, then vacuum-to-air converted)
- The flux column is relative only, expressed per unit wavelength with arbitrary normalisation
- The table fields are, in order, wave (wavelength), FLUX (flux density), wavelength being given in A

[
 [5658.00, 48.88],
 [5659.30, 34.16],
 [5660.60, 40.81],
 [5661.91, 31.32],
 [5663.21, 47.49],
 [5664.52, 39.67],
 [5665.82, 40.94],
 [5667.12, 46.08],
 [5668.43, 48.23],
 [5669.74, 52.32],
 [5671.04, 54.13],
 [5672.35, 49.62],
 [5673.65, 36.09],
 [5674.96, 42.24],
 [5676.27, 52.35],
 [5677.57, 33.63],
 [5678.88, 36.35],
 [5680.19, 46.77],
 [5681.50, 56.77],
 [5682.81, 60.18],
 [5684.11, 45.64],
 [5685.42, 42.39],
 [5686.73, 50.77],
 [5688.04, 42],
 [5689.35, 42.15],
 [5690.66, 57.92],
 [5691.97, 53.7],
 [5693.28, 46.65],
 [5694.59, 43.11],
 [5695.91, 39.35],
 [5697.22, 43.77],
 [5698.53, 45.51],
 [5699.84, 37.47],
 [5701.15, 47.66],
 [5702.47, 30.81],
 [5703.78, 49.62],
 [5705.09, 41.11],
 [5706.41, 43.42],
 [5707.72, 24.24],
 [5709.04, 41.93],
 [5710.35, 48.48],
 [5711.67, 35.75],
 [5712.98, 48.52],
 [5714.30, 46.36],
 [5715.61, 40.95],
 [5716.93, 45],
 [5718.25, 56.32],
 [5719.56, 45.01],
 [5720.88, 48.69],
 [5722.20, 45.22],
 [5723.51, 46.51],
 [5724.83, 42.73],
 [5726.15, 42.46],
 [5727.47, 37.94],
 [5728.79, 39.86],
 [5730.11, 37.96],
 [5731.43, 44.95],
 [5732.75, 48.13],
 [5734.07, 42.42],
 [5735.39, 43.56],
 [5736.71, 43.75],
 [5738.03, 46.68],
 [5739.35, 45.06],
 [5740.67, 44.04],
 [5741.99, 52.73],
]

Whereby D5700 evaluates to 1.0 A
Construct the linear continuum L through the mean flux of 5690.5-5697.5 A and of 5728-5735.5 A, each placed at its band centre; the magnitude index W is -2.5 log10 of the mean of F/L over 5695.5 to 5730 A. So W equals 0.05 mag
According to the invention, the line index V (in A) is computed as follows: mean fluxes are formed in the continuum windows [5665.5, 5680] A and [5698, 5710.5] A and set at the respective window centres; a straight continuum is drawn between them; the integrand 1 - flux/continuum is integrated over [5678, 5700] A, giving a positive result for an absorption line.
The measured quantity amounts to -2.0 A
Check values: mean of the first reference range 44.9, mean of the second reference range 40.7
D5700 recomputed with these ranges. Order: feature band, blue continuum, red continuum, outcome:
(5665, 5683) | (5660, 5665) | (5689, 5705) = -2.2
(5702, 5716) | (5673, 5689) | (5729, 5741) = 1.1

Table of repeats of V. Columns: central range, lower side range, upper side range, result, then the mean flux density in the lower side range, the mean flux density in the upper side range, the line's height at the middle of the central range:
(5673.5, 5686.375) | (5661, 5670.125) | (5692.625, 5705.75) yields -0.8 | 43.3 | 42.5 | 43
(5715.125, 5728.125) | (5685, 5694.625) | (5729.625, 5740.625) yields 0.0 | 47.7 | 44.2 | 45.2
